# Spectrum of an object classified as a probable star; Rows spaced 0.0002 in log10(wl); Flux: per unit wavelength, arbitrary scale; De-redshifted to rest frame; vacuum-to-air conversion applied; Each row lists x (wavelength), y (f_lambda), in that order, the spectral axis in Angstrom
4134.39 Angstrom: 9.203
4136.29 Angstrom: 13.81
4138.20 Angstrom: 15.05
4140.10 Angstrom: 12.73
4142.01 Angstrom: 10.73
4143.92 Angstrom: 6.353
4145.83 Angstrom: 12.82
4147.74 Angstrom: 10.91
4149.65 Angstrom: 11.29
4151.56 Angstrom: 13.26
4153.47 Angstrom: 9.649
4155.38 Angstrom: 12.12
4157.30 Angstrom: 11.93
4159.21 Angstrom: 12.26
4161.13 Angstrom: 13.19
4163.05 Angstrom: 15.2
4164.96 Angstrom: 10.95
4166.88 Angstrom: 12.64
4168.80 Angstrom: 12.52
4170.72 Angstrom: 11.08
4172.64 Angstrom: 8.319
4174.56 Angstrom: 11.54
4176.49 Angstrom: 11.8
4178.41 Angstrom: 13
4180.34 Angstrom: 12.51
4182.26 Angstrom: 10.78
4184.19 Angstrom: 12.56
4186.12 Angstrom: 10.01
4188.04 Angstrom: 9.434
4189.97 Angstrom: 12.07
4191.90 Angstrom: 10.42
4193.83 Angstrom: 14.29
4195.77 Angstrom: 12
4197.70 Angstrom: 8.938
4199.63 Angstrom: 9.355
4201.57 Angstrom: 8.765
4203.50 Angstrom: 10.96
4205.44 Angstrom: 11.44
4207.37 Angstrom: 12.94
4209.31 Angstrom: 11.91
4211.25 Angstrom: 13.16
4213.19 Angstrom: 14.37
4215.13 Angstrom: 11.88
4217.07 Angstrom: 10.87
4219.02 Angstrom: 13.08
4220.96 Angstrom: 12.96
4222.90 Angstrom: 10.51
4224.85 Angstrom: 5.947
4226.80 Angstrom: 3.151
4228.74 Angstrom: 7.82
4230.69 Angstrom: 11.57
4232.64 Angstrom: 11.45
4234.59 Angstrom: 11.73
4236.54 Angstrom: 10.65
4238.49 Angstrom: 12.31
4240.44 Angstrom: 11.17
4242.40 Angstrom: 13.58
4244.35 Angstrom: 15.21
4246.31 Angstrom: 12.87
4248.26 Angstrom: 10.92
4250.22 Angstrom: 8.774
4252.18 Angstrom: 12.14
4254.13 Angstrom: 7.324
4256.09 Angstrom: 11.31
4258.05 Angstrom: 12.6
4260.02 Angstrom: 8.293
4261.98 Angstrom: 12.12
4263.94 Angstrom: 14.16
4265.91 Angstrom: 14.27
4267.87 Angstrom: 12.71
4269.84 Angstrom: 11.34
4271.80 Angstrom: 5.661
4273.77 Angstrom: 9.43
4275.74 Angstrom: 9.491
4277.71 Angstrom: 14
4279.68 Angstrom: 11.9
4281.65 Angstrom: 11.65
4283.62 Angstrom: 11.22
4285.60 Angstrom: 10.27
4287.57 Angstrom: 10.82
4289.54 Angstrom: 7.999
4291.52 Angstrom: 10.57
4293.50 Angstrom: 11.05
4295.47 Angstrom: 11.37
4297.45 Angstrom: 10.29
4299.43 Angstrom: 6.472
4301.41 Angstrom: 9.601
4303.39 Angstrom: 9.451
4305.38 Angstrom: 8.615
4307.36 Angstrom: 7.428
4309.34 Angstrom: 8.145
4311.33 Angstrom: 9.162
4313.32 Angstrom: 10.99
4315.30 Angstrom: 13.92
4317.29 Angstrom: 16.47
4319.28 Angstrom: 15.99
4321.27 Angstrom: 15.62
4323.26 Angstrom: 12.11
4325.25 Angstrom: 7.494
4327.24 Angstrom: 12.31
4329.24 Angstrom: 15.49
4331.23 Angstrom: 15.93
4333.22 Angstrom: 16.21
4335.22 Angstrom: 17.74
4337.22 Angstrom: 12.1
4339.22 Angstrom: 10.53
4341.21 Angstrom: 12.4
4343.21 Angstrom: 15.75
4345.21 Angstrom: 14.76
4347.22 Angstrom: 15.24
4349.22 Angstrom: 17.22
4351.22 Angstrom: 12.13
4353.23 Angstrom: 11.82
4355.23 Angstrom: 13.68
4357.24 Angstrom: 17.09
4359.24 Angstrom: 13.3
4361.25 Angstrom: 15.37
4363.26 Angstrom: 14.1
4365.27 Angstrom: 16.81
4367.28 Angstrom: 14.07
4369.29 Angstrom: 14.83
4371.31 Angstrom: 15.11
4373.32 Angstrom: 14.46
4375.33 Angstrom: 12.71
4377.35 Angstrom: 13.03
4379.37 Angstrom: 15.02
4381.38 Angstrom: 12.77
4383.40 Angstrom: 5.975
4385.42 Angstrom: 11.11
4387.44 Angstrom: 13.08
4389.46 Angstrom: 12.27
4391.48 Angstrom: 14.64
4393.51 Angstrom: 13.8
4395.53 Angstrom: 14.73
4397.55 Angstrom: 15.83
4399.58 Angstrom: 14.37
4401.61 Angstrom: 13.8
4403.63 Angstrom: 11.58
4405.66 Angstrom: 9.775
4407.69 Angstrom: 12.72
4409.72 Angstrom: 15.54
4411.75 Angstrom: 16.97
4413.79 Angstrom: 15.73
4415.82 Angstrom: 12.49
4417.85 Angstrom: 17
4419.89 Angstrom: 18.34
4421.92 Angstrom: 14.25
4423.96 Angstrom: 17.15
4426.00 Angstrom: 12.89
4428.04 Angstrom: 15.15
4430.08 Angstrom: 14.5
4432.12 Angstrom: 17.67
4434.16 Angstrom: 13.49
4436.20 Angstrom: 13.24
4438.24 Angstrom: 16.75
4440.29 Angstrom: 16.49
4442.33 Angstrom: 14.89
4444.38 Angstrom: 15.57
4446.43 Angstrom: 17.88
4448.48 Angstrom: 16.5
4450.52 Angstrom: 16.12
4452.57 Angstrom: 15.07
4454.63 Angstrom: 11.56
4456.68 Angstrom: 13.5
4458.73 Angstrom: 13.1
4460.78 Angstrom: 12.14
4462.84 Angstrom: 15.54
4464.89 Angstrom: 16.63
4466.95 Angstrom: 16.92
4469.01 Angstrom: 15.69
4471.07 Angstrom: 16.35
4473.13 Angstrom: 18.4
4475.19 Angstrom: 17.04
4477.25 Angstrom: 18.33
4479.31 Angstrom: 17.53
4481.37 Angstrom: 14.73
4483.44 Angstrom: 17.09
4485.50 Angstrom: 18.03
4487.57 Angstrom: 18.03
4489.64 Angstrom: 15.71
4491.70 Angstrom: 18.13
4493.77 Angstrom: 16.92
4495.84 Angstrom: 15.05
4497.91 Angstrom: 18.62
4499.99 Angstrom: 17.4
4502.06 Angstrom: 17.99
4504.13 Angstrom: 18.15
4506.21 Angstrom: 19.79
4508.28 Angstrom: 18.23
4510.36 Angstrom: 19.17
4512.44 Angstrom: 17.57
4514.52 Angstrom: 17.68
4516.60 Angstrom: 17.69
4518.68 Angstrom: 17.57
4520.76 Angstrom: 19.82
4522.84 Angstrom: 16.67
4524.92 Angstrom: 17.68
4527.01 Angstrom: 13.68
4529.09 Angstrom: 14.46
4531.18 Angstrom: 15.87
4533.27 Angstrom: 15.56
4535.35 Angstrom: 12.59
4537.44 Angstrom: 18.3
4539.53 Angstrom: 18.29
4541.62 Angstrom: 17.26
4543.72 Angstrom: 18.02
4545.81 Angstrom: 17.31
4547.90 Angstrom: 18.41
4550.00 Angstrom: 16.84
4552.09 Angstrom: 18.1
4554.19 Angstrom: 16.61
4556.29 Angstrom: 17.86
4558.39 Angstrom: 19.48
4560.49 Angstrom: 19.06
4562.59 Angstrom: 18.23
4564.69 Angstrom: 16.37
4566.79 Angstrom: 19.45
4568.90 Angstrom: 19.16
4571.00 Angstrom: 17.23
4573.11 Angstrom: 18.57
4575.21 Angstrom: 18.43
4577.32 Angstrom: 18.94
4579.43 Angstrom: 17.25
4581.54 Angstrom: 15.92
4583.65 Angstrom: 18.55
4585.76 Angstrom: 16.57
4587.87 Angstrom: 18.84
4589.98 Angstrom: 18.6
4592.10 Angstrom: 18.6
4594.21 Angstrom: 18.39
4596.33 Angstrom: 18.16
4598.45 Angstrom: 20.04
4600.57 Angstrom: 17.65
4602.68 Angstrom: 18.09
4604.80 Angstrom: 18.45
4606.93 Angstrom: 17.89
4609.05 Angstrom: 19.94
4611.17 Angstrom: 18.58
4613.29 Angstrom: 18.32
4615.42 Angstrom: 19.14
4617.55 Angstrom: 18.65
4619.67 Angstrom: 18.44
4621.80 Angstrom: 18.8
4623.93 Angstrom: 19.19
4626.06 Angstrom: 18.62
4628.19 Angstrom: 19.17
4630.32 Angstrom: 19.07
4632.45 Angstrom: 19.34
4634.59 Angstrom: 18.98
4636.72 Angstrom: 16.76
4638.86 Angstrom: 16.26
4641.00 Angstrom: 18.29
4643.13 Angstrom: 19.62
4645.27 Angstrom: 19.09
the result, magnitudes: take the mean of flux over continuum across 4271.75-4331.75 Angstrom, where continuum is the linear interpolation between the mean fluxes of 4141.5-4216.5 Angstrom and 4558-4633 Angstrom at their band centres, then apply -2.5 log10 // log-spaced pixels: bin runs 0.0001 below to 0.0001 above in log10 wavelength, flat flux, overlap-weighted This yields 0.23 mag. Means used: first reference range 11.5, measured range 11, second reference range 18.5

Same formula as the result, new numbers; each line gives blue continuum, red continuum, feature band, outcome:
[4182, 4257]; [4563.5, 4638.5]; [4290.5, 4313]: 0.327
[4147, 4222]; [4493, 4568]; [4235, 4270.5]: 0.094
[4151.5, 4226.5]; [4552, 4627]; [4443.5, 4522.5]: -0.016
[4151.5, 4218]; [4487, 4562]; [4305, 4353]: 0.079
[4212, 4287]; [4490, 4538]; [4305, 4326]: 0.092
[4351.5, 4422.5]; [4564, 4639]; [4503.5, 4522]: -0.115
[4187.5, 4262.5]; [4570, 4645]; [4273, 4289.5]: 0.110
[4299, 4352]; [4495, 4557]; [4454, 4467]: 0.123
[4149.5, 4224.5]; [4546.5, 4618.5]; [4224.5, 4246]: 0.175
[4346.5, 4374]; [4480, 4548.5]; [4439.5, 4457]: 0.052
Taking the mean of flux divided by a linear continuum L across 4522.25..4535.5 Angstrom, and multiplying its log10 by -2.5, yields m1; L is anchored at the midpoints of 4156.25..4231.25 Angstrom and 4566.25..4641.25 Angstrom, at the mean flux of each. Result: 0.12 mag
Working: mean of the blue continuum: 11.2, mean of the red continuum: 18.4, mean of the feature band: 15.3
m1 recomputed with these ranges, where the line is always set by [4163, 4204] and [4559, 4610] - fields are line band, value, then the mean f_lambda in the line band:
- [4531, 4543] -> 0.07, 16.4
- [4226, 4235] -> 0.31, 9.1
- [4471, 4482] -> -0.05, 17.2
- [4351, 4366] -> 0.00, 14.4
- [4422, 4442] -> 0.03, 15.2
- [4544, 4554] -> 0.00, 17.6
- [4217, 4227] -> 0.22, 9.76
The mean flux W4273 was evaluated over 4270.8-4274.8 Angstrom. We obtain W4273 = 7.6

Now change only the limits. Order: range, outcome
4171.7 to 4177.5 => 10.6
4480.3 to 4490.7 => 16.7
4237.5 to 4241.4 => 11.7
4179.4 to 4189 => 11.1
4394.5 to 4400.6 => 15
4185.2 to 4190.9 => 10.5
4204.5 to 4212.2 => 12.4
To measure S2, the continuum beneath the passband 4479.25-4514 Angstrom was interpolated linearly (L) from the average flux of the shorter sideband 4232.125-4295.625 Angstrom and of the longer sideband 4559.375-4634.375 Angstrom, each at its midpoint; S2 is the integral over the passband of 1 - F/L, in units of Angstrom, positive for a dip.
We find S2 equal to -2.7 Angstrom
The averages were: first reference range 11.2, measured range 17.5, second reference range 18.5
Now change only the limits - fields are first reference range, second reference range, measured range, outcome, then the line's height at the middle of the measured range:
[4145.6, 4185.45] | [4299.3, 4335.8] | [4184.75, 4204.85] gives 2.12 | 11.9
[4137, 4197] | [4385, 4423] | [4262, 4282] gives 2.05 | 12.8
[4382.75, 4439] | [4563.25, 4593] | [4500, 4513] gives -1.64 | 16.4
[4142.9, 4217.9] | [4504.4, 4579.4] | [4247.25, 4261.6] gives 2.80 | 12.8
